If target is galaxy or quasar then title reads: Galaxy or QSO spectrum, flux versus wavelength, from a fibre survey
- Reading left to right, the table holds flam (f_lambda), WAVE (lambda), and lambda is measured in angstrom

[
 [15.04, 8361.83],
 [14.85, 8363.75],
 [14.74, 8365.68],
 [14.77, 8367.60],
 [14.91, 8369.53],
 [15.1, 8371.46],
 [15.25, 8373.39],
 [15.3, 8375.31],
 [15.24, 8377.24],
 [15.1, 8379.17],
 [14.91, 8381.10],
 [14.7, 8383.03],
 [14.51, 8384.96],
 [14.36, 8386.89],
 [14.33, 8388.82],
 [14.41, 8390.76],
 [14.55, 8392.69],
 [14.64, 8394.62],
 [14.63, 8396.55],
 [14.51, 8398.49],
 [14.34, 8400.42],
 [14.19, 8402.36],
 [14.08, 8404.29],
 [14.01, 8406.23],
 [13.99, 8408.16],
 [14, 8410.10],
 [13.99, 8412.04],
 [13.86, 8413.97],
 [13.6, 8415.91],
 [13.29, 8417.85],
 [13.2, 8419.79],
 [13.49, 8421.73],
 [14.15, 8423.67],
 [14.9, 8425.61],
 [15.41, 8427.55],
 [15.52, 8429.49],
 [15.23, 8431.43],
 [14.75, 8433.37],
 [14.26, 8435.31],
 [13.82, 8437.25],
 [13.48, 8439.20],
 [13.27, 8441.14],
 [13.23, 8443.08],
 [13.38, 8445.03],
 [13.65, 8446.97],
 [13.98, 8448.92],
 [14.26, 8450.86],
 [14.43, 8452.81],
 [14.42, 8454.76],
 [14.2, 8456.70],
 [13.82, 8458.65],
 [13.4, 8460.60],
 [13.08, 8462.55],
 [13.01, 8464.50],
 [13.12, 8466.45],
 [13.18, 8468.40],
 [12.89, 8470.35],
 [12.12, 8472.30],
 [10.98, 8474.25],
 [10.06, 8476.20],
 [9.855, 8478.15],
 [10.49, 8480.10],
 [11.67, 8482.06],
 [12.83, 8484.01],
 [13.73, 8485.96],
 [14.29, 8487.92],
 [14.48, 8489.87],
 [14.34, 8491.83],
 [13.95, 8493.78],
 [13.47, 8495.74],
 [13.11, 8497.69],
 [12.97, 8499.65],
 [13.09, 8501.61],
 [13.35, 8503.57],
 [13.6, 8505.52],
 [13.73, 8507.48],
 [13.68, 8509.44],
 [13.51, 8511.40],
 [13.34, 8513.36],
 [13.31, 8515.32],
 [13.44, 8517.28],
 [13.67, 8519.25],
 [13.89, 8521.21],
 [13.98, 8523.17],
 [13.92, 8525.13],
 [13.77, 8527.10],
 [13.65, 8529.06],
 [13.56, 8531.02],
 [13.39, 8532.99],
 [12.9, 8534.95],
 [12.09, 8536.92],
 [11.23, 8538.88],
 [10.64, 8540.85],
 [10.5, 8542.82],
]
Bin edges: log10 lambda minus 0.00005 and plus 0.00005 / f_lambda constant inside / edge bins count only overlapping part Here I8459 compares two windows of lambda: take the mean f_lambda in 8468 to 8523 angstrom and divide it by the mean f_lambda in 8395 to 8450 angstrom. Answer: 0.92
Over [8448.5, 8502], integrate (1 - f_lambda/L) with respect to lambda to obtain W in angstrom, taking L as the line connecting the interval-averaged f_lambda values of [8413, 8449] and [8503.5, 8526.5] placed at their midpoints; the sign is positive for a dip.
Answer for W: 3.0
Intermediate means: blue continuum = 14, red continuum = 13.6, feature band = 13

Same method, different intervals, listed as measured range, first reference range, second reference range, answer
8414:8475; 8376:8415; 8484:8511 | 1.4 angstrom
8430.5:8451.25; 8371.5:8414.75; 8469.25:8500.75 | -0.6 angstrom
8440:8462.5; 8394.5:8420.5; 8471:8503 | -0.9 angstrom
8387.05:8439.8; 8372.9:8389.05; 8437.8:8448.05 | -0.6 angstrom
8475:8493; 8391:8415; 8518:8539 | 1.6 angstrom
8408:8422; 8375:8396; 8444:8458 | 0.7 angstrom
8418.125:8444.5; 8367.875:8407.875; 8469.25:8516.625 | -0.5 angstrom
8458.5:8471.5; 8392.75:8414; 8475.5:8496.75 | -0.1 angstrom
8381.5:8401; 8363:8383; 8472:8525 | 0.3 angstrom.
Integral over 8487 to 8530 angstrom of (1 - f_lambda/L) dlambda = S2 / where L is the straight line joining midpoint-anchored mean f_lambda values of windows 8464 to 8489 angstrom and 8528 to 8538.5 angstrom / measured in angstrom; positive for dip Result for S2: -3.4 angstrom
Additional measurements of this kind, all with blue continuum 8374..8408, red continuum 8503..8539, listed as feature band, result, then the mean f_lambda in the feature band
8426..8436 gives -0.6 angstrom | 15.1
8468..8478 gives 1.6 angstrom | 11.6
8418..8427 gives 0.2 angstrom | 13.9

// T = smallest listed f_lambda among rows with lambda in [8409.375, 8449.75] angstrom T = 13.2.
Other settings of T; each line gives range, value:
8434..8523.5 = 9.855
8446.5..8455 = 13.65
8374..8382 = 14.91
